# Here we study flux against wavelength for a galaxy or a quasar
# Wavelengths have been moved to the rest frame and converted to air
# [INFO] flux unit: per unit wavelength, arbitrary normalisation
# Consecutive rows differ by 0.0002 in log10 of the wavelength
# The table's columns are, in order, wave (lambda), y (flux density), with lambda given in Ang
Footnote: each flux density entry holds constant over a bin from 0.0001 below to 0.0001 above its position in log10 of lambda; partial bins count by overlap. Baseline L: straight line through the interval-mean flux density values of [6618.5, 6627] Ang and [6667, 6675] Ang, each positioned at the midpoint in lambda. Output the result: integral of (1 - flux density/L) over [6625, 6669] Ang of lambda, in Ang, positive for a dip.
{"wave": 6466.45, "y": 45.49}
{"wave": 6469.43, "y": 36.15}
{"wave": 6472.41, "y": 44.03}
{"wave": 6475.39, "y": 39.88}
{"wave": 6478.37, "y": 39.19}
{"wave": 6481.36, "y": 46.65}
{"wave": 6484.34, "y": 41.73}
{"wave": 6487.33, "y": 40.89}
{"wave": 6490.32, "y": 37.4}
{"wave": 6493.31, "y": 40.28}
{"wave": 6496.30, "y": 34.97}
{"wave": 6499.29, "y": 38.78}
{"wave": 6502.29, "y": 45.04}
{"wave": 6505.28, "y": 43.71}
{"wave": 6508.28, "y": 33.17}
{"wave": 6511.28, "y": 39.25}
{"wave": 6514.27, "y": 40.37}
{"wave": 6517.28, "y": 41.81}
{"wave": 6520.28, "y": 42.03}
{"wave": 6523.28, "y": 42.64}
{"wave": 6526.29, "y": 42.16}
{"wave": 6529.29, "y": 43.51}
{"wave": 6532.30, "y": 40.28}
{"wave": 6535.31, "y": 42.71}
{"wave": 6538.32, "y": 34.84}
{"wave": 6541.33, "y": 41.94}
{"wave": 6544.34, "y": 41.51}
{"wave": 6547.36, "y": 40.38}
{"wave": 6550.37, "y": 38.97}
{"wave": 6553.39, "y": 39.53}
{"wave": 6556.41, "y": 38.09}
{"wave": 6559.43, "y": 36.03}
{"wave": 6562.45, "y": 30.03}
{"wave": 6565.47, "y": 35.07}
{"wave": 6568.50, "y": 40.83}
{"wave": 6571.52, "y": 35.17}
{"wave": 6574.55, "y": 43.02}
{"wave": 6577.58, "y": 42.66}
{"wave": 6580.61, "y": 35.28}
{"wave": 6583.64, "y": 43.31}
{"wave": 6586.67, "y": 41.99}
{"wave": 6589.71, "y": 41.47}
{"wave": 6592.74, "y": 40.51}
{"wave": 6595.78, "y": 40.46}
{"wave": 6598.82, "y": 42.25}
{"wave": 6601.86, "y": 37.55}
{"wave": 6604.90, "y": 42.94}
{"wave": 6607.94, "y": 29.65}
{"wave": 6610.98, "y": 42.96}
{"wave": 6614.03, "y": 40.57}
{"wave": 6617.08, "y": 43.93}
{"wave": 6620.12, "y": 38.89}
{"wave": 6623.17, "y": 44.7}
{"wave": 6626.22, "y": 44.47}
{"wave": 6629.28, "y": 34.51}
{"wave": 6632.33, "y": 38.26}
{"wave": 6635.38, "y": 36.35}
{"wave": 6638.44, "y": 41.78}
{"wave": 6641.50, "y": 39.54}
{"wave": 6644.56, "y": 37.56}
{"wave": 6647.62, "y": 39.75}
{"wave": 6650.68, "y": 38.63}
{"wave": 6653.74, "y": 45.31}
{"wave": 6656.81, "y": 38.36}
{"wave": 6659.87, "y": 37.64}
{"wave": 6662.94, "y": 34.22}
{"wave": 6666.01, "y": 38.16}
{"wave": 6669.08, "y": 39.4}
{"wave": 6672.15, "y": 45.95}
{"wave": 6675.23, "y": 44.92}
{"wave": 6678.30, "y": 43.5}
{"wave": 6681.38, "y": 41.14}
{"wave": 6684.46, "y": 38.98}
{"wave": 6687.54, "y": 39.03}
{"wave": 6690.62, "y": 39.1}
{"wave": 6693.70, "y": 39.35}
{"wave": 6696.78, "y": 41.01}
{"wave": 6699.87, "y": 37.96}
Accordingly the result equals 3.9 Ang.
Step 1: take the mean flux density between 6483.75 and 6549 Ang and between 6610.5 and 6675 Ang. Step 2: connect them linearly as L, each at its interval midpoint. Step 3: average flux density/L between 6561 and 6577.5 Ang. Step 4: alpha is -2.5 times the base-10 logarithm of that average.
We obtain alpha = 0.08 mag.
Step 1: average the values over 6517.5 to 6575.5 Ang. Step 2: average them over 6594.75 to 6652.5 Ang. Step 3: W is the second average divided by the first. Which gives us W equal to 1.01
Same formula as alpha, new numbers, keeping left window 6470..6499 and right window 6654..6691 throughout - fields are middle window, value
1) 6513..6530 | -0.05 mag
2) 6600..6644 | 0.02 mag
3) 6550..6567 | 0.12 mag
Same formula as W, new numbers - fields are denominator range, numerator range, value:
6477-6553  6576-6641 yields 0.99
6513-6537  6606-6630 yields 0.96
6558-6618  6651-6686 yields 1.03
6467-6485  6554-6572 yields 0.87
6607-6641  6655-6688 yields 1.01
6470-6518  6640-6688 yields 1.00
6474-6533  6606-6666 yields 0.97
